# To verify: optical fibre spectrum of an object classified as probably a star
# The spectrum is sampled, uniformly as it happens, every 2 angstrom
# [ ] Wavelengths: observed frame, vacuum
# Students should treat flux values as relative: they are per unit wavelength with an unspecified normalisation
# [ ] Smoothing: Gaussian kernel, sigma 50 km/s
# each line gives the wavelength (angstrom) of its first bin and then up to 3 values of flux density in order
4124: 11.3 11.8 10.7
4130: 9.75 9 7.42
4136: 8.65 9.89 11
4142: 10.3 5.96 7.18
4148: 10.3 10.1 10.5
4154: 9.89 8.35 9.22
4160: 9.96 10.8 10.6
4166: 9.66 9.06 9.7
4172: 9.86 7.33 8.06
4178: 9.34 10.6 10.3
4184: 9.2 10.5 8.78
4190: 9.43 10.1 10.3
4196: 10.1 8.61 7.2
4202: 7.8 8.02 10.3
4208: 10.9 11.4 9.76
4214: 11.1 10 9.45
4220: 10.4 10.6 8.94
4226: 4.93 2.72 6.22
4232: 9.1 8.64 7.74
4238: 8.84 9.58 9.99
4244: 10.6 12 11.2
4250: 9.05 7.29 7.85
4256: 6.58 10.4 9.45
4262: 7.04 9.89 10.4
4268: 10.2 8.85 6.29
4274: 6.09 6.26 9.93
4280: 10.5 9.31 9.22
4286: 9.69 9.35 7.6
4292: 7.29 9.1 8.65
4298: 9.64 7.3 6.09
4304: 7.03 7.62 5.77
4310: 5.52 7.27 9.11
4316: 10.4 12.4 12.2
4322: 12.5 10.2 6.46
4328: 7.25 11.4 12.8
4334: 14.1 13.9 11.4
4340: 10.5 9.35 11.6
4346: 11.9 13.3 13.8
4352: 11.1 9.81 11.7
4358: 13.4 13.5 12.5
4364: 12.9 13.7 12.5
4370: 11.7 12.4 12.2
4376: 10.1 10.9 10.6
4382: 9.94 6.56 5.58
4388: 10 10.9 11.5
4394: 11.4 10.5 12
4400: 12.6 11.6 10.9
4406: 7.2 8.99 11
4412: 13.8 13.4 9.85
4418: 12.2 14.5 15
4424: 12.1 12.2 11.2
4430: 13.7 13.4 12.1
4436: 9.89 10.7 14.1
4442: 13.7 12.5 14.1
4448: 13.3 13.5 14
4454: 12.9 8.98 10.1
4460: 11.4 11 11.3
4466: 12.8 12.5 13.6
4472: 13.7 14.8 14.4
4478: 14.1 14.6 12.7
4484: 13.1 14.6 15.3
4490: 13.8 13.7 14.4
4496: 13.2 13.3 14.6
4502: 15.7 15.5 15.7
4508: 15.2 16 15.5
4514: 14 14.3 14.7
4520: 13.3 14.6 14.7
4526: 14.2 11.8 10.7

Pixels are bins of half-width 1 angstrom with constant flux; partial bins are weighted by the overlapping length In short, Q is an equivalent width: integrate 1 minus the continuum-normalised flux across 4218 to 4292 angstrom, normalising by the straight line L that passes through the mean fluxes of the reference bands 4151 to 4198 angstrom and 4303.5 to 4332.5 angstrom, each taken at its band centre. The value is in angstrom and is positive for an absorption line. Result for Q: 5.4 angstrom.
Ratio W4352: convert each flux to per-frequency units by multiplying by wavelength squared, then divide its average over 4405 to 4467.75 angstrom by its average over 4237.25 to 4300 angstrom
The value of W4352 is 1.5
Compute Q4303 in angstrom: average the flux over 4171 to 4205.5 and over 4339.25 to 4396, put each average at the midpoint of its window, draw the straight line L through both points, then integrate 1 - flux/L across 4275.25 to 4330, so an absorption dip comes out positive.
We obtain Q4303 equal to 9.30 angstrom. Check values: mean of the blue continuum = 9.17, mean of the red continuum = 11.3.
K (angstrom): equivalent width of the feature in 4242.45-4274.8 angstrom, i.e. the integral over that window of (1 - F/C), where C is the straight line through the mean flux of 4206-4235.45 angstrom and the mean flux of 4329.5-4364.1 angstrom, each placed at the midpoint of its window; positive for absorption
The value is 2.8 angstrom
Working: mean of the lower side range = 8.9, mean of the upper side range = 12.2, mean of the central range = 8.98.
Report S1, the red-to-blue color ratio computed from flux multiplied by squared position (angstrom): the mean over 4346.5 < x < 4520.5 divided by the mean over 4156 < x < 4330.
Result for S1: 1.5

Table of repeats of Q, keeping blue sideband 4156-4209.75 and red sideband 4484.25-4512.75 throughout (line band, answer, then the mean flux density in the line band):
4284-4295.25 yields 2.6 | 8.66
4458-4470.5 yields 2.0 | 11.9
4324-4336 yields 1.2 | 10.7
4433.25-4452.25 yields 1.4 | 12.8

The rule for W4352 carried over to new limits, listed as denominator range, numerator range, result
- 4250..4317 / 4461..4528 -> 1.87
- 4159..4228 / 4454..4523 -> 1.67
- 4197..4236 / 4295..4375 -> 1.30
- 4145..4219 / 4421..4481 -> 1.51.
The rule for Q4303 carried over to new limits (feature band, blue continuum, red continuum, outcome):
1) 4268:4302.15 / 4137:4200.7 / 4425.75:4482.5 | 7.5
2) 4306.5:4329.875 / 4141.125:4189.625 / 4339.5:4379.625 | 4.8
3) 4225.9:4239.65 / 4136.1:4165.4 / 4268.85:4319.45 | 2.6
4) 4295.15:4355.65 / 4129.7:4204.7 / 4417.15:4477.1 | 6.4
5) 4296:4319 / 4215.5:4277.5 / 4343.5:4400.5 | 4.4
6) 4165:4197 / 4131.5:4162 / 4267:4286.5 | -1.6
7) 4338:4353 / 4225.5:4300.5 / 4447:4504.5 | -1.7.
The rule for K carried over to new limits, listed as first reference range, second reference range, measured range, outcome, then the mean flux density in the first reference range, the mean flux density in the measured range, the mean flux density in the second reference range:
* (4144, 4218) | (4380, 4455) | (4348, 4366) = -2.2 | 9.51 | 12.5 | 11.7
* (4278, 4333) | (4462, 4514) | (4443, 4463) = 1.4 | 8.97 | 12.2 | 14.1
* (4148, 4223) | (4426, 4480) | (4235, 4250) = 0.5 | 9.66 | 9.93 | 12.6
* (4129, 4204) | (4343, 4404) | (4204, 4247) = 3.1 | 9.3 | 9.17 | 11.4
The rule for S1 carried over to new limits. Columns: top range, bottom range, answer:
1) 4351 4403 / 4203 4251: 1.30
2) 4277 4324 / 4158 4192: 0.98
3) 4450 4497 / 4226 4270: 1.67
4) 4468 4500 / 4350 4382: 1.23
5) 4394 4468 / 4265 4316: 1.56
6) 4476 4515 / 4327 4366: 1.30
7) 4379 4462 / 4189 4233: 1.42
